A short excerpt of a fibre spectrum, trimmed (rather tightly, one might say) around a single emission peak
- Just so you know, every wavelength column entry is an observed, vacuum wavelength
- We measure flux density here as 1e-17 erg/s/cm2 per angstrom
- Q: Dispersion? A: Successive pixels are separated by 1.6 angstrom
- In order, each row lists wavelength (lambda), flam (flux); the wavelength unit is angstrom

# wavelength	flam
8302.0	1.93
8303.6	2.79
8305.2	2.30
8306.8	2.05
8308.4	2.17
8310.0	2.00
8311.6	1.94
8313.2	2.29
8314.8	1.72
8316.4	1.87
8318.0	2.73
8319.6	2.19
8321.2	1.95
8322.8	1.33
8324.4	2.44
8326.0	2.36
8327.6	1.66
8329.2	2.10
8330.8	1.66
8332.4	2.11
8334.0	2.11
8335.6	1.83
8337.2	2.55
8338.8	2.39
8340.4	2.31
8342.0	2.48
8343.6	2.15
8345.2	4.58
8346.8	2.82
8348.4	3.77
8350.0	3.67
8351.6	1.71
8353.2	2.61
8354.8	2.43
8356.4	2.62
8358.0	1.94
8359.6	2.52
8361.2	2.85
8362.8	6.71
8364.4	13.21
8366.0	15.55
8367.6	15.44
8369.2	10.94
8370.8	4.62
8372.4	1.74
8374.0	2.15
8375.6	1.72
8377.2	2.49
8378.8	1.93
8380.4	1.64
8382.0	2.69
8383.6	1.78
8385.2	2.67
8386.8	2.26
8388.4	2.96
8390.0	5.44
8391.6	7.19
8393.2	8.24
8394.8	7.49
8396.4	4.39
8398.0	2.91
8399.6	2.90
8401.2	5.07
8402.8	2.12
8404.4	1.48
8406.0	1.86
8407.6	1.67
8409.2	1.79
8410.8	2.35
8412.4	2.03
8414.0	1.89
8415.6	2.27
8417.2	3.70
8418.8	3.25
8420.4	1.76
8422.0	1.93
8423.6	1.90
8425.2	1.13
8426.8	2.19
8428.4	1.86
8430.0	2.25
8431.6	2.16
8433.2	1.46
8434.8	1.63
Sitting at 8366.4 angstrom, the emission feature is H-alpha 6563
